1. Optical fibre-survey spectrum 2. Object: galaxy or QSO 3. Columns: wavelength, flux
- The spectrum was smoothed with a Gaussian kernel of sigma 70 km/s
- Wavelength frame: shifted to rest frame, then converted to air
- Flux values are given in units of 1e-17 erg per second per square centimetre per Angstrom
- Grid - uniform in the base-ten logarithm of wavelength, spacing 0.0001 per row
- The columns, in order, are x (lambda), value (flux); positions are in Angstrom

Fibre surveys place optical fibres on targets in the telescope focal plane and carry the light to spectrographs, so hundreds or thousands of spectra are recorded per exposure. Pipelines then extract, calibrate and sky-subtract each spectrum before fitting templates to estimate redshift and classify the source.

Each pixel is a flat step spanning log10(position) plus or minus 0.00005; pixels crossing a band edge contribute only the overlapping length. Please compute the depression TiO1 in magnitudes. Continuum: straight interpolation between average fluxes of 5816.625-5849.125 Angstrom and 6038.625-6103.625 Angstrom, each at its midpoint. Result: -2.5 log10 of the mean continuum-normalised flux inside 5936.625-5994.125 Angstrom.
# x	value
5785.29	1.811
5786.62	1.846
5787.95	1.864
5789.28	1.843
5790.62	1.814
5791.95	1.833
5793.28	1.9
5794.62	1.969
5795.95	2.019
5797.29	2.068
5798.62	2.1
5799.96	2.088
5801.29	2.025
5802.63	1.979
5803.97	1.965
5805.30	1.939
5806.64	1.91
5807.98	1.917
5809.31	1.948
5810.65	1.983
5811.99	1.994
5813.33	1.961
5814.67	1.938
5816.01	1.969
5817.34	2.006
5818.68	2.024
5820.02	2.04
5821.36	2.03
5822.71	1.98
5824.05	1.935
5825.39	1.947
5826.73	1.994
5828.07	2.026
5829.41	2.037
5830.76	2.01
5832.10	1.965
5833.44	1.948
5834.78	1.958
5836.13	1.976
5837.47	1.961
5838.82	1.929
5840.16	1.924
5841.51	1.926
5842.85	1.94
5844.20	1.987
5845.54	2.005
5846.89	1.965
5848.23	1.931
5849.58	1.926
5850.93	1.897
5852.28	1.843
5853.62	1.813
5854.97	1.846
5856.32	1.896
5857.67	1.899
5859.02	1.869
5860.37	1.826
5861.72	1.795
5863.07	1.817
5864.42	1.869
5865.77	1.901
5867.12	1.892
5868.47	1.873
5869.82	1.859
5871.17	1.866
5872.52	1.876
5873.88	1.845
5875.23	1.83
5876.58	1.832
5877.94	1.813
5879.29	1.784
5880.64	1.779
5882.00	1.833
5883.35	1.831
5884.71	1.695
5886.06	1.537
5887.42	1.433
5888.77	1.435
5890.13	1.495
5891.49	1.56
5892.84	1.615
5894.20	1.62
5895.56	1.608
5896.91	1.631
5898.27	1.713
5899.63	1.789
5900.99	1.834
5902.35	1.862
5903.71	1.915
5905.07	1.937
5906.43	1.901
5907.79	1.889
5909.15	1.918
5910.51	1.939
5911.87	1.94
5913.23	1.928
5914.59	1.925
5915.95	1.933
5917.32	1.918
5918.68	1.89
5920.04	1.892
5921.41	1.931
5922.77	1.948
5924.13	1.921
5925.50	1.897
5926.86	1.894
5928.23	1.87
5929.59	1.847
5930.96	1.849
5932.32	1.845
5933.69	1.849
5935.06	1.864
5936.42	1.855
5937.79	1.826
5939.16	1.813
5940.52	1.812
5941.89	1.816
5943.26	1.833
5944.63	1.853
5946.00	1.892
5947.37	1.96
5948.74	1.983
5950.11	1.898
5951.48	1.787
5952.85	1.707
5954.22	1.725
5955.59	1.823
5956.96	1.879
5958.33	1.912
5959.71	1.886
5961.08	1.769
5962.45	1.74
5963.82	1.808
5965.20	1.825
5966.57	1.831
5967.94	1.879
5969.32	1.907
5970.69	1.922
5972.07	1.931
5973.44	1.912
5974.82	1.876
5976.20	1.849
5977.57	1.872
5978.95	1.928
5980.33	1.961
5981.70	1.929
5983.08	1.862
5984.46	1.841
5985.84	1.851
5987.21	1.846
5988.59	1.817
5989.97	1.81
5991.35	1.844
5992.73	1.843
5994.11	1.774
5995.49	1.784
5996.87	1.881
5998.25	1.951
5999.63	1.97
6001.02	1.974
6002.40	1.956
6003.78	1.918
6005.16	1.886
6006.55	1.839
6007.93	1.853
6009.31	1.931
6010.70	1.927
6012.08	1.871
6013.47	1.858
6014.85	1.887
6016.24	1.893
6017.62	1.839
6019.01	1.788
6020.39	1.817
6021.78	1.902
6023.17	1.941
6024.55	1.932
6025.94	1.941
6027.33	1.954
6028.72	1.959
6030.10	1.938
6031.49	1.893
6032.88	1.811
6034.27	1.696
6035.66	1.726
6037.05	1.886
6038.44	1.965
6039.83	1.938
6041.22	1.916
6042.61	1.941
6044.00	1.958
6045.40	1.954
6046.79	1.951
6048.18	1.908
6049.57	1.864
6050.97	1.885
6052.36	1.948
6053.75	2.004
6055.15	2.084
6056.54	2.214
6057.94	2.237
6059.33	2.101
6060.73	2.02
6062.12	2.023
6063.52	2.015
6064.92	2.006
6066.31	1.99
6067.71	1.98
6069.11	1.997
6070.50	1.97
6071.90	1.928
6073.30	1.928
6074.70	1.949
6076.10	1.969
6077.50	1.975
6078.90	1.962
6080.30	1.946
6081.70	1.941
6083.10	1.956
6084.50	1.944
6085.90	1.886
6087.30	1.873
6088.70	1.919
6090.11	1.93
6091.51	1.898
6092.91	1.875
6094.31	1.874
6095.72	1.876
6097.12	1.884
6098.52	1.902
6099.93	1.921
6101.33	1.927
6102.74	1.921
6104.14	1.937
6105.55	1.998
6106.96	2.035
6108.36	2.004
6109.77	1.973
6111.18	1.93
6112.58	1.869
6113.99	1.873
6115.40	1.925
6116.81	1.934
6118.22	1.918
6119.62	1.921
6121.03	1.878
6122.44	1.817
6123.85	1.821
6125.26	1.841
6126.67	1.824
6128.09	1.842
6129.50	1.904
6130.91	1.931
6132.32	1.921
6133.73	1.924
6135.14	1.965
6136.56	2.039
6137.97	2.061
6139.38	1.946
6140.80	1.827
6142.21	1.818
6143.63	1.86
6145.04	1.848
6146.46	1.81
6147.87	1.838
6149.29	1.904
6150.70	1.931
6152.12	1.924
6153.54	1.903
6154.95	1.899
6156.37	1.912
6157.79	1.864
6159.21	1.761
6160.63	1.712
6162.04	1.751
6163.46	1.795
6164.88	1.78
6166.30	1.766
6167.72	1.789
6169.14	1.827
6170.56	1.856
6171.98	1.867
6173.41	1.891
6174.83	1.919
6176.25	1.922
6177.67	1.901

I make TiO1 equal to 0.064 mag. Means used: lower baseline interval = 1.98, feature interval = 1.85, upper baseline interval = 1.96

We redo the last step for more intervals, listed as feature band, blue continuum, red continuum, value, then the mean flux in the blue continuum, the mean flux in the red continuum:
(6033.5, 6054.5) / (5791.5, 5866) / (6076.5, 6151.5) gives 0.01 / 1.95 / 1.91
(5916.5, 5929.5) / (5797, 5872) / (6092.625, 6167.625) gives 0.01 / 1.94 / 1.89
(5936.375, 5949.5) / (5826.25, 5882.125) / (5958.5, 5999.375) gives 0.00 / 1.9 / 1.86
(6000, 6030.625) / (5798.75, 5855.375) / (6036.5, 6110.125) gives 0.03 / 1.96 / 1.96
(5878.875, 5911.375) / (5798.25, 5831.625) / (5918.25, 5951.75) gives 0.11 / 1.99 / 1.87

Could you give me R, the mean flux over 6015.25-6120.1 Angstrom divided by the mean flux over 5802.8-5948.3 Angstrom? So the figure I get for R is 1.04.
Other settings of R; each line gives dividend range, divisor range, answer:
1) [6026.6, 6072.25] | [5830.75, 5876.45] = 1.03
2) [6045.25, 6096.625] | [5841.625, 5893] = 1.09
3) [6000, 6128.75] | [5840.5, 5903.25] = 1.07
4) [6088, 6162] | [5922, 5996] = 1.02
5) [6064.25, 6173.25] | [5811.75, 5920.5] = 1.02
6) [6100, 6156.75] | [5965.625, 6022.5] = 1.02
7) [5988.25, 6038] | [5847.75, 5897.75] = 1.06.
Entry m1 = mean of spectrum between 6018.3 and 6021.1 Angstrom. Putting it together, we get 1.8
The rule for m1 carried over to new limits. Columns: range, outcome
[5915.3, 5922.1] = 1.91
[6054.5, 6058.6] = 2.18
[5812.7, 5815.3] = 1.95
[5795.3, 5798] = 2.04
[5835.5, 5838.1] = 1.97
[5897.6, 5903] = 1.8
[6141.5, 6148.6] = 1.83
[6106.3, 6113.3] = 1.96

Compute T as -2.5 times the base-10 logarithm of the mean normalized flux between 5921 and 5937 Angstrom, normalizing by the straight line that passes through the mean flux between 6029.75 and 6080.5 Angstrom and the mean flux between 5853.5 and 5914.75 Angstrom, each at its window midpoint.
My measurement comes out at -0.03 mag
